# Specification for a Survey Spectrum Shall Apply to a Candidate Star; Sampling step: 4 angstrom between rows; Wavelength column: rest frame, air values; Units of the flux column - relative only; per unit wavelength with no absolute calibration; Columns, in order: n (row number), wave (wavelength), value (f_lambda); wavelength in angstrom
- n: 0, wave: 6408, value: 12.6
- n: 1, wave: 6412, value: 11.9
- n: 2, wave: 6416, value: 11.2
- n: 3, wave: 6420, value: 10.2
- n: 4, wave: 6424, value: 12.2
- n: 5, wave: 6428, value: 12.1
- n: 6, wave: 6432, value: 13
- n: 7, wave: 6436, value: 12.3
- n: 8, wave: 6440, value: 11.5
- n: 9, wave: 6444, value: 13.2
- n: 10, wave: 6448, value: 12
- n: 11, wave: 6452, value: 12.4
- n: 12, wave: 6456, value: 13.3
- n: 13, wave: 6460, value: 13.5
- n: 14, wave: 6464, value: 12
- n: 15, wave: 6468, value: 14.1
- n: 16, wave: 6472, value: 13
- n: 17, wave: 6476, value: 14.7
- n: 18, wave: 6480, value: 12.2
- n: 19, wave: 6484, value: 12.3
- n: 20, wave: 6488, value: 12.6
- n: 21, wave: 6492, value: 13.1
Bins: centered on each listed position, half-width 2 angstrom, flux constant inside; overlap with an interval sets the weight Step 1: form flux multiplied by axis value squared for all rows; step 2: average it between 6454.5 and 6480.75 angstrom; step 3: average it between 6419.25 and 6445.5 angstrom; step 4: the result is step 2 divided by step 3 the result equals 1.11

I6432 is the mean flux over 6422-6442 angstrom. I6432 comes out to 12.2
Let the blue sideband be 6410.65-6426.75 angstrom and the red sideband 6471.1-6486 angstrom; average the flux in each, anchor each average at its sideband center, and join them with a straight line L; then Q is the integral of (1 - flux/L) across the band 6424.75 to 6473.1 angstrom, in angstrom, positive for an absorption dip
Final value -1.8 angstrom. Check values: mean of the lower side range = 11.4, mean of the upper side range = 13.1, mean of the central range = 12.7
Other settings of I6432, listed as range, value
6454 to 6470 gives 13.2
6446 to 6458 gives 12.6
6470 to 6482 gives 13.3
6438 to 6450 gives 12.2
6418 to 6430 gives 11.5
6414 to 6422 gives 10.7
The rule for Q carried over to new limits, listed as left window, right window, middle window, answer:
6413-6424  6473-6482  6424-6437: -1.00 angstrom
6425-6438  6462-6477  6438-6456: 0.61 angstrom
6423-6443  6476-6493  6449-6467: -0.45 angstrom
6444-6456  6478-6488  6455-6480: -1.84 angstrom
